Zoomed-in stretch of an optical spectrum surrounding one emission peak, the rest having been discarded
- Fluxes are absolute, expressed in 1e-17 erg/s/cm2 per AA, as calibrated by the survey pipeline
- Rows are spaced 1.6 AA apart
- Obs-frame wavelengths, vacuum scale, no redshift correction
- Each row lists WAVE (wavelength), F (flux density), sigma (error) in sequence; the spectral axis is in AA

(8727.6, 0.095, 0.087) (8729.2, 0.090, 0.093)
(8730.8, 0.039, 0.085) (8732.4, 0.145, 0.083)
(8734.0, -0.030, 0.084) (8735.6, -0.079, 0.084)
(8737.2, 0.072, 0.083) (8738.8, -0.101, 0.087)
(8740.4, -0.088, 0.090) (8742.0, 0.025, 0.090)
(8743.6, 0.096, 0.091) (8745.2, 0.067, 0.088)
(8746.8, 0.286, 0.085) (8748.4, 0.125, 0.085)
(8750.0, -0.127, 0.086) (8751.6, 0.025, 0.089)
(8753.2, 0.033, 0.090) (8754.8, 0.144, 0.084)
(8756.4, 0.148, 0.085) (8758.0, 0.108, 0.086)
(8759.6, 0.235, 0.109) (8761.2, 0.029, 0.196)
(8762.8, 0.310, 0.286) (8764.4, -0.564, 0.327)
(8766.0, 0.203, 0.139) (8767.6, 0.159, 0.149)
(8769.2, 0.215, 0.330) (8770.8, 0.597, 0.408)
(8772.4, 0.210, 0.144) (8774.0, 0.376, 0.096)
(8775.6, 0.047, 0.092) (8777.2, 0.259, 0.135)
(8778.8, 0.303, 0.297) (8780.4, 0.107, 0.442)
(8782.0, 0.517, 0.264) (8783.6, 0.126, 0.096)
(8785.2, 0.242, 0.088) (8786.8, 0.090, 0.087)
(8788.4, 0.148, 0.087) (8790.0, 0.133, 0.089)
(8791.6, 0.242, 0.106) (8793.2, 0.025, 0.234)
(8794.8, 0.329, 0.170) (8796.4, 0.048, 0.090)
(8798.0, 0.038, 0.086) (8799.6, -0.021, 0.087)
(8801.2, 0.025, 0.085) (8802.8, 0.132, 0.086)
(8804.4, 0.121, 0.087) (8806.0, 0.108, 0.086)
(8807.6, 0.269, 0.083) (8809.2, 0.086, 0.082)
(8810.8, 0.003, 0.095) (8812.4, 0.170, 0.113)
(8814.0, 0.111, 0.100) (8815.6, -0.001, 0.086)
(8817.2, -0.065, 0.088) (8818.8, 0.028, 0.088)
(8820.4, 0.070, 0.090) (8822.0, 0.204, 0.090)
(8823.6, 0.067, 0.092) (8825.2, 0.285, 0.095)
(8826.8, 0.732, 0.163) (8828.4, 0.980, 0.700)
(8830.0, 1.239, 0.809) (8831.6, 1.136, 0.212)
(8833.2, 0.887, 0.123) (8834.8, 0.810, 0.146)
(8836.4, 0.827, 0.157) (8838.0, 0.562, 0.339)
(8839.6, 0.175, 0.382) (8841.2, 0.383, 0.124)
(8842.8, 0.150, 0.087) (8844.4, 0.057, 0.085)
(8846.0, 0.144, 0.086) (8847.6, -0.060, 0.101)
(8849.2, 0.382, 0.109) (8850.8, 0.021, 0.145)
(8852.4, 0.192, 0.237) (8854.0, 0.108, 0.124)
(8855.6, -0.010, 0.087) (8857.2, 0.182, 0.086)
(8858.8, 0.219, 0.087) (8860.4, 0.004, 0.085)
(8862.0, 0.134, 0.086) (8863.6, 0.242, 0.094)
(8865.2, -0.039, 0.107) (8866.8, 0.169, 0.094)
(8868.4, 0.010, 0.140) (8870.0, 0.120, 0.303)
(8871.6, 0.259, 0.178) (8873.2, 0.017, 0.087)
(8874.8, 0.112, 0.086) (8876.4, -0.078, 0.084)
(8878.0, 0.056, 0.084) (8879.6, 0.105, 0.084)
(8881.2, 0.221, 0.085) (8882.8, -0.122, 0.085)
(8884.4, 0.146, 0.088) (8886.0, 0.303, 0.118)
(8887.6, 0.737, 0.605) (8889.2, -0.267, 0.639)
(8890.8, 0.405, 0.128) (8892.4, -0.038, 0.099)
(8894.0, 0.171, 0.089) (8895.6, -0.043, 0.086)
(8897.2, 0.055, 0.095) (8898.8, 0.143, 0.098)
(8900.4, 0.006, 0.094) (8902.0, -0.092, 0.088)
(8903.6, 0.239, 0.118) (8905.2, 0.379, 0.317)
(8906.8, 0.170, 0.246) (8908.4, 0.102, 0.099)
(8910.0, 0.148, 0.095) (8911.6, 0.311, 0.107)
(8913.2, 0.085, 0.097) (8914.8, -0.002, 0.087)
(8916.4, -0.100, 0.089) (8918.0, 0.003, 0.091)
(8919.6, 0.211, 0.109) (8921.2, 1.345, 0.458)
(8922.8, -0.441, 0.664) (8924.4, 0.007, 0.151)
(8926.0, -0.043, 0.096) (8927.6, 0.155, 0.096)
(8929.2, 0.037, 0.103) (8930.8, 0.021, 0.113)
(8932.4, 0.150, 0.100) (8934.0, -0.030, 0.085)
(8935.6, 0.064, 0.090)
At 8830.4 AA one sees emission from [O II] 3727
